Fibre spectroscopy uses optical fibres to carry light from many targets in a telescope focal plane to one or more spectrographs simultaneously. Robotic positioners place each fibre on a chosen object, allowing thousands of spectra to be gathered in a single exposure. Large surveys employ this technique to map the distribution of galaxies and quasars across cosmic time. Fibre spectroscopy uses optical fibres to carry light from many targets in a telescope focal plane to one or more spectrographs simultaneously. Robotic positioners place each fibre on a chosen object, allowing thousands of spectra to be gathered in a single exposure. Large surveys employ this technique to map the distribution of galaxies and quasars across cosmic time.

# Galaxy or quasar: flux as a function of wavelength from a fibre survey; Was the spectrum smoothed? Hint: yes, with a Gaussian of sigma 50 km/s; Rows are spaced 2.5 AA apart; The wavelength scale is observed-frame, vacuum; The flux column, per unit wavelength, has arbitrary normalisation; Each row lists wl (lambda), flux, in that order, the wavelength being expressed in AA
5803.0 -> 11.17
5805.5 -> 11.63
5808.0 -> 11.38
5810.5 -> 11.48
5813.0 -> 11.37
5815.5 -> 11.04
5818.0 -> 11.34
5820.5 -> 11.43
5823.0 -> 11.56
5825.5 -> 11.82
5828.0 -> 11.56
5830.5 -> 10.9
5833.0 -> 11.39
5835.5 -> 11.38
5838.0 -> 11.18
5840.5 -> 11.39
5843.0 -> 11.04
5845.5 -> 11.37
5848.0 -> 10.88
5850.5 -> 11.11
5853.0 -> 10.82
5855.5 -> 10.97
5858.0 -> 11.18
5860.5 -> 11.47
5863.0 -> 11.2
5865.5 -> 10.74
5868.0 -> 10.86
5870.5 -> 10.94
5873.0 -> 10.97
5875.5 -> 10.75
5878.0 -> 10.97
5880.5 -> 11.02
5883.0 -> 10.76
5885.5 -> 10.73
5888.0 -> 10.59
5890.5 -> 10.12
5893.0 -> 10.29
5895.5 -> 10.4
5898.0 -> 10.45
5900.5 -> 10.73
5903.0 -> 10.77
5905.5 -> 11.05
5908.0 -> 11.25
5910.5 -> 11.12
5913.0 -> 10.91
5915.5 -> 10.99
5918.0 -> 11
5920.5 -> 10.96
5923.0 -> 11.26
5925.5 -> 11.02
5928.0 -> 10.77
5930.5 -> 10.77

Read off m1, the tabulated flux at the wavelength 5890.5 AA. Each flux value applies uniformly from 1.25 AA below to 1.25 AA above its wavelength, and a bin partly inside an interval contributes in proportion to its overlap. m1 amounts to 10.12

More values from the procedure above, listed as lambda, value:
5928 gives 10.77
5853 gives 10.82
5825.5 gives 11.82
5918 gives 11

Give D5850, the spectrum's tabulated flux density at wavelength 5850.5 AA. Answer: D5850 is 11.11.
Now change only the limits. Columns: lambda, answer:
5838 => 11.18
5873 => 10.97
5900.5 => 10.73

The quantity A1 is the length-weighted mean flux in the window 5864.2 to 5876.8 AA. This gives 10.9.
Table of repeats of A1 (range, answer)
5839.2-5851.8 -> 11.2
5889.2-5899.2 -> 10.3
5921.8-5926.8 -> 11.1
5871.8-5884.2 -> 10.9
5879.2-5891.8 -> 10.6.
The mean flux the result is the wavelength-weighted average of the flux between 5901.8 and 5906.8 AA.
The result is 10.9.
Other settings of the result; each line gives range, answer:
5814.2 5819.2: 11.2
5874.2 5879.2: 10.9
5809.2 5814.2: 11.4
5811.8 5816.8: 11.2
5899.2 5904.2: 10.7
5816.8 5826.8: 11.5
